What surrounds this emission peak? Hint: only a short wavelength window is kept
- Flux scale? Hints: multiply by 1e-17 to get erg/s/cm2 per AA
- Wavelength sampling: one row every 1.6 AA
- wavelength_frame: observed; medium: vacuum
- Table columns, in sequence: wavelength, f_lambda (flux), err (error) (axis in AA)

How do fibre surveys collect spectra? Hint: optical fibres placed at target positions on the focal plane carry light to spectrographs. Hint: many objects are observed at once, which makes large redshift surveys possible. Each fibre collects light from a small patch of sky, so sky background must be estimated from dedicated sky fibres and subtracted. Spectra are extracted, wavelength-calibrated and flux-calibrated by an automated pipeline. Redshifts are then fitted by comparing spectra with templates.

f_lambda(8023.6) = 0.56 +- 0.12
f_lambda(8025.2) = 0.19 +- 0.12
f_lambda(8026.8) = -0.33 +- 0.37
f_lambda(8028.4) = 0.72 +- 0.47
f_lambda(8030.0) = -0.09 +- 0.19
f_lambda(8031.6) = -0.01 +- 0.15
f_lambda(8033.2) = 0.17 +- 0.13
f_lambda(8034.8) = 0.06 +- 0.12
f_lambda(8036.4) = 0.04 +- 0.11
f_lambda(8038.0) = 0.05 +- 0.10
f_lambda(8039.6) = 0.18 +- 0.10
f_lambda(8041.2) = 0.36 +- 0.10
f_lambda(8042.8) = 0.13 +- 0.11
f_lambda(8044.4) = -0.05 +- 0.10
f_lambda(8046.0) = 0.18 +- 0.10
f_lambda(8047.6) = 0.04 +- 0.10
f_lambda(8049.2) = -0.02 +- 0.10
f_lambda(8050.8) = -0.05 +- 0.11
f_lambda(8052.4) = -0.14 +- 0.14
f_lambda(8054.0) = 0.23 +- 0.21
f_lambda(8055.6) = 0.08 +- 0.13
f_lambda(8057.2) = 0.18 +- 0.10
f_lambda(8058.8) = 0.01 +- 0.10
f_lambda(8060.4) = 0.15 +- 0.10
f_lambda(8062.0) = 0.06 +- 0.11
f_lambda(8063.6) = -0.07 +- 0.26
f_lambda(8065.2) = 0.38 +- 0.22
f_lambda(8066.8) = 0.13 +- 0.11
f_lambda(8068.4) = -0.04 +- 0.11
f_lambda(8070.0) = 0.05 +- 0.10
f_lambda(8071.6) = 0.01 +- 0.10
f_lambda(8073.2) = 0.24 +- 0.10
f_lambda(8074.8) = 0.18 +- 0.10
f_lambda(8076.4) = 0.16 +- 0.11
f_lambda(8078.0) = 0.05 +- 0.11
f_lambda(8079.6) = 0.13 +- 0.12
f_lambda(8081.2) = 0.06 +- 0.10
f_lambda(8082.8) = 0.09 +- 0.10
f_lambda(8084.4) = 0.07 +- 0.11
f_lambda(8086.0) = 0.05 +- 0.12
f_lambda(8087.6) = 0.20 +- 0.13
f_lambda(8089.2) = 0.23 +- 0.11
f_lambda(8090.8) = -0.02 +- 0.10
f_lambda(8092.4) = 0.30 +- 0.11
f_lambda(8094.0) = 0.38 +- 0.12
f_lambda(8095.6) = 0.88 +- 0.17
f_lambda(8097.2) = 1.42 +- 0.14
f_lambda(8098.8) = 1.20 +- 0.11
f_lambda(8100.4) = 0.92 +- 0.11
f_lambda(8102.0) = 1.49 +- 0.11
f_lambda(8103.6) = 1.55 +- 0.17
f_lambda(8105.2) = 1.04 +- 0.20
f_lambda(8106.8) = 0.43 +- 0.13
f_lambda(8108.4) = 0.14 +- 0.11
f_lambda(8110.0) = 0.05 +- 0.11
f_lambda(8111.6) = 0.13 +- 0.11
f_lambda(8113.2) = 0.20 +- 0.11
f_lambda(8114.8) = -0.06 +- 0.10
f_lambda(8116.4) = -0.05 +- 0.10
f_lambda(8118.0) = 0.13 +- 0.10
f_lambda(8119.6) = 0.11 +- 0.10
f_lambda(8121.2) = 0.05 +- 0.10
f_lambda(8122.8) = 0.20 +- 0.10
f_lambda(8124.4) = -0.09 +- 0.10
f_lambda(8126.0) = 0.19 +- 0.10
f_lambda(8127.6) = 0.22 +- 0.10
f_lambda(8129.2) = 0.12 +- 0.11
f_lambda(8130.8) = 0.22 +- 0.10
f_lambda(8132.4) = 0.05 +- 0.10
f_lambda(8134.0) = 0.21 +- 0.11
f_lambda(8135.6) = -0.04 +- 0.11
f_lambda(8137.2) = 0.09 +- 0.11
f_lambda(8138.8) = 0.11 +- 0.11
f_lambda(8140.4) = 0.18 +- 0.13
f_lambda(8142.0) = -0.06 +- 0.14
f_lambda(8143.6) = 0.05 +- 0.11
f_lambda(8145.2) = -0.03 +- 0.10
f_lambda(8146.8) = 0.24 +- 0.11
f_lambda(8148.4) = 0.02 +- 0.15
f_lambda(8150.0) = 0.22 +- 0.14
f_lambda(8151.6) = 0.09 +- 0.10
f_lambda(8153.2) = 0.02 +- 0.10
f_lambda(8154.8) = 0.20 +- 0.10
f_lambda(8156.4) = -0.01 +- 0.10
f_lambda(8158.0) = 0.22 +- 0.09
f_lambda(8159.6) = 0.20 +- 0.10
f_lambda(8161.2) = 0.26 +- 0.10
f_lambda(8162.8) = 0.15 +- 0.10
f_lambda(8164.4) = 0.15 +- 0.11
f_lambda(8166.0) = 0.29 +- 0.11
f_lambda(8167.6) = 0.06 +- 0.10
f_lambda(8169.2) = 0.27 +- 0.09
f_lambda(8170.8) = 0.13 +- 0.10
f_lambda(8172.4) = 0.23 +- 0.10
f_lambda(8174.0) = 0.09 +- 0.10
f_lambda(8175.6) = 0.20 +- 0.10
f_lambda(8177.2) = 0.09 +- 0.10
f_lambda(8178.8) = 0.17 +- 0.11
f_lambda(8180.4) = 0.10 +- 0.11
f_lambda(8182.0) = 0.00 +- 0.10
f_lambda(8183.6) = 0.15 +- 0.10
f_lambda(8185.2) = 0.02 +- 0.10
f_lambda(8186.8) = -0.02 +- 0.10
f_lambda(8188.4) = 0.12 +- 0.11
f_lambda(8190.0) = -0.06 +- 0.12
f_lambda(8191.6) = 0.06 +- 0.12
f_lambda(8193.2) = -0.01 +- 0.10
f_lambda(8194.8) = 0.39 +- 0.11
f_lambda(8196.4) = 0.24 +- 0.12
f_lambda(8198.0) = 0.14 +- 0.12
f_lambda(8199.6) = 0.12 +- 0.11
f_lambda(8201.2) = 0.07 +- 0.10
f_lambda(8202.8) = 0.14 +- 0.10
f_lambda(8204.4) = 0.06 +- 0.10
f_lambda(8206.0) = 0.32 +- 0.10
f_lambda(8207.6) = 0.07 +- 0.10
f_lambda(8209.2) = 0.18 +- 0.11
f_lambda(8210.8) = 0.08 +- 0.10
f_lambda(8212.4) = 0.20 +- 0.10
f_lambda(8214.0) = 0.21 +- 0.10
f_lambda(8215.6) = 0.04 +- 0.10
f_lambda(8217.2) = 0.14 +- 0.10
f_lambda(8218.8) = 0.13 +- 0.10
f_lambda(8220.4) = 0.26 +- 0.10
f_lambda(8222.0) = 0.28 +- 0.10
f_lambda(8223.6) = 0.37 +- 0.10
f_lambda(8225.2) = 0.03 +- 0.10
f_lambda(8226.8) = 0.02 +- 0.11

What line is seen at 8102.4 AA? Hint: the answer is [O II]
